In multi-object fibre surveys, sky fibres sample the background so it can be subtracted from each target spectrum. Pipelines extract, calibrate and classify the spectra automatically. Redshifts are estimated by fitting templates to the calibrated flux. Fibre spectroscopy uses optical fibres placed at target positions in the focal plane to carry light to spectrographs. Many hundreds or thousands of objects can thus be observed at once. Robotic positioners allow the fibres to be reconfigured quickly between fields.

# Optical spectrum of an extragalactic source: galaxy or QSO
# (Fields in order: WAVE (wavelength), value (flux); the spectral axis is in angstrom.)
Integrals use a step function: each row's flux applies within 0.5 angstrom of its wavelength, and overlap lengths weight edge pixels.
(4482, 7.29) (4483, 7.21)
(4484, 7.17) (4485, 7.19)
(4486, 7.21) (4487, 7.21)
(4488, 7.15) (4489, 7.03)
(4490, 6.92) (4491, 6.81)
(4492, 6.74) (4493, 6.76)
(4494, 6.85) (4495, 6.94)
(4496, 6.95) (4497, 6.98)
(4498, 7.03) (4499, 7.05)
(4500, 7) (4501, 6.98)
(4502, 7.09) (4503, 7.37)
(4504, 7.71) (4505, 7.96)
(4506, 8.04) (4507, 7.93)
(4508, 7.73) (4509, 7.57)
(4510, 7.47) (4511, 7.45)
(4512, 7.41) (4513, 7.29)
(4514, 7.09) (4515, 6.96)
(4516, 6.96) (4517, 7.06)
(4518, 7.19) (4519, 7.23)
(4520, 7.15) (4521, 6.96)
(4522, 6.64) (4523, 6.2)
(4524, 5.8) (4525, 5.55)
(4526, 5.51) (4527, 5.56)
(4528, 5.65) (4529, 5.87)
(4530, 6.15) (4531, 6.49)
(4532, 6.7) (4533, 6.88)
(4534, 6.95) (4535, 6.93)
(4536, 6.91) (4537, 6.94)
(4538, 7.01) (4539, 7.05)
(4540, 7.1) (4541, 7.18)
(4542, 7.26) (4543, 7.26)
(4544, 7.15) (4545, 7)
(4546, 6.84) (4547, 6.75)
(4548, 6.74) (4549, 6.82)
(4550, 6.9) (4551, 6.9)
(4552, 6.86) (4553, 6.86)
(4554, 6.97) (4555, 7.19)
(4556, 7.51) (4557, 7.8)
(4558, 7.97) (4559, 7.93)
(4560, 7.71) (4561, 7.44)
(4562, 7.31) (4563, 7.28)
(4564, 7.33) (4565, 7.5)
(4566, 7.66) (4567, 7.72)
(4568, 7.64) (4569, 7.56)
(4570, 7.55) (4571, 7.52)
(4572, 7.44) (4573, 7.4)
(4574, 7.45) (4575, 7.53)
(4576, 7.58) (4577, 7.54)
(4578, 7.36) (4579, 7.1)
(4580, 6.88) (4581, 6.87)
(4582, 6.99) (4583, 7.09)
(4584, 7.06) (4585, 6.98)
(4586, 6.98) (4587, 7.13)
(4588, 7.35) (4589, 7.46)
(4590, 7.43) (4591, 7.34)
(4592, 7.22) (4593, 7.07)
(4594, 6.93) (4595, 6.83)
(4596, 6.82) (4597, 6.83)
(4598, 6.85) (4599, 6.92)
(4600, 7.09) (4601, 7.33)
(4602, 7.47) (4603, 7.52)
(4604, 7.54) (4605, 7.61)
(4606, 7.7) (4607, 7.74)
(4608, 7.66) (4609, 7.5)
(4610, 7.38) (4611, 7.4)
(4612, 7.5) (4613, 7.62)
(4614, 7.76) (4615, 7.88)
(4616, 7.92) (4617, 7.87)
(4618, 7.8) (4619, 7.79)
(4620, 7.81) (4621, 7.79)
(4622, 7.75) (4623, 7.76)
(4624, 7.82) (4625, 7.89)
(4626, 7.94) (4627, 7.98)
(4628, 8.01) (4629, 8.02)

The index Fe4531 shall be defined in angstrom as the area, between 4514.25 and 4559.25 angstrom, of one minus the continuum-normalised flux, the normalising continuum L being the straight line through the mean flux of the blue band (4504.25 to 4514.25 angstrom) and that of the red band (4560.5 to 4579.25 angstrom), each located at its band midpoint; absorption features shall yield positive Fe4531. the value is 4.3 angstrom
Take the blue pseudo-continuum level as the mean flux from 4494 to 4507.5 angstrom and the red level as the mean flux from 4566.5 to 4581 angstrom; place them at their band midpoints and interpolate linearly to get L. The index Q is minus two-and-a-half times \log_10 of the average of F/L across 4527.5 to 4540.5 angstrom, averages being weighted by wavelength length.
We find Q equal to 0.11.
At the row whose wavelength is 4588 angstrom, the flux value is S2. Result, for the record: 7.35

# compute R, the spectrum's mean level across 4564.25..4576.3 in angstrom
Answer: 7.54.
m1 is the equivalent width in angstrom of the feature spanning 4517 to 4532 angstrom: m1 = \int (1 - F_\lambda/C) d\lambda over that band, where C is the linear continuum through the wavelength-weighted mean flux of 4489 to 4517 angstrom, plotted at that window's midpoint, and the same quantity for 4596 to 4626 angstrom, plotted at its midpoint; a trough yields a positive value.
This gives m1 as 2.0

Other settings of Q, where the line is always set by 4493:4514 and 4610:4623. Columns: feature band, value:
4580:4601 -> 0.08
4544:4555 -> 0.09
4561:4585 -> 0.03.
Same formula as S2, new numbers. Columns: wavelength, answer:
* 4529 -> 5.87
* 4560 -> 7.71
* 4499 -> 7.05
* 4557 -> 7.8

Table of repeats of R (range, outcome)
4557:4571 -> 7.59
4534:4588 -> 7.23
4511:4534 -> 6.59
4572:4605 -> 7.2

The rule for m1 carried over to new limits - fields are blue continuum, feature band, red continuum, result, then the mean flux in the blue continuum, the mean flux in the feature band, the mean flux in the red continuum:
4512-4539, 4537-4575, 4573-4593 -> -1.8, 6.62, 7.28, 7.23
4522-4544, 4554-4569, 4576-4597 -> -1.5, 6.54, 7.55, 7.13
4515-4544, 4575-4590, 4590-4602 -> -0.5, 6.66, 7.19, 7.06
